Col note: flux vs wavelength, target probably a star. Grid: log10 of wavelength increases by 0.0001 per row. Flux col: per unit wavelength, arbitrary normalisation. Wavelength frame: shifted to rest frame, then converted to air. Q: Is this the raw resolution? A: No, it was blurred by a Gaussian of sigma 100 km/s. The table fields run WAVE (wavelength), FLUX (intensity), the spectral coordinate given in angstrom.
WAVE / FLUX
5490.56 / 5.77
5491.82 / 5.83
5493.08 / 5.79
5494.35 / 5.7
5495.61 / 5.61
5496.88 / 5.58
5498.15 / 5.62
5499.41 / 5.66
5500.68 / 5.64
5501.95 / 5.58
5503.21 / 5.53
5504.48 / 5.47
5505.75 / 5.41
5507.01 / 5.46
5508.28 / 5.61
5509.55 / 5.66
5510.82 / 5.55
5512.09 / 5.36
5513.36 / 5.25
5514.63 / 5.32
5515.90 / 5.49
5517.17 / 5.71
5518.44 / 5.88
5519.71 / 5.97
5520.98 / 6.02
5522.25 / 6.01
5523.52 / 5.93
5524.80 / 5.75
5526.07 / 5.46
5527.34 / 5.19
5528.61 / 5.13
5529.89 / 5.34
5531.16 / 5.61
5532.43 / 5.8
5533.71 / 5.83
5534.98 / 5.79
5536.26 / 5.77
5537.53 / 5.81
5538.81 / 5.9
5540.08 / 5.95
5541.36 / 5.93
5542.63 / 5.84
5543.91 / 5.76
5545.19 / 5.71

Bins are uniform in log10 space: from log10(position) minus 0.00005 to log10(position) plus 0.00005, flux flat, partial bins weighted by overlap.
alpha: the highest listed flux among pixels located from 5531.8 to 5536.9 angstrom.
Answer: 5.83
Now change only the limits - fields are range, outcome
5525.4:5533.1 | 5.8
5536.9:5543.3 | 5.95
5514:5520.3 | 5.97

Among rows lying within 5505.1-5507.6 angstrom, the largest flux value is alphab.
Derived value 5.46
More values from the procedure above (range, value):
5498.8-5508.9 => 5.66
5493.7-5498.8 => 5.7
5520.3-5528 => 6.02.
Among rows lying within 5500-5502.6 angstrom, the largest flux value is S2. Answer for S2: 5.64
